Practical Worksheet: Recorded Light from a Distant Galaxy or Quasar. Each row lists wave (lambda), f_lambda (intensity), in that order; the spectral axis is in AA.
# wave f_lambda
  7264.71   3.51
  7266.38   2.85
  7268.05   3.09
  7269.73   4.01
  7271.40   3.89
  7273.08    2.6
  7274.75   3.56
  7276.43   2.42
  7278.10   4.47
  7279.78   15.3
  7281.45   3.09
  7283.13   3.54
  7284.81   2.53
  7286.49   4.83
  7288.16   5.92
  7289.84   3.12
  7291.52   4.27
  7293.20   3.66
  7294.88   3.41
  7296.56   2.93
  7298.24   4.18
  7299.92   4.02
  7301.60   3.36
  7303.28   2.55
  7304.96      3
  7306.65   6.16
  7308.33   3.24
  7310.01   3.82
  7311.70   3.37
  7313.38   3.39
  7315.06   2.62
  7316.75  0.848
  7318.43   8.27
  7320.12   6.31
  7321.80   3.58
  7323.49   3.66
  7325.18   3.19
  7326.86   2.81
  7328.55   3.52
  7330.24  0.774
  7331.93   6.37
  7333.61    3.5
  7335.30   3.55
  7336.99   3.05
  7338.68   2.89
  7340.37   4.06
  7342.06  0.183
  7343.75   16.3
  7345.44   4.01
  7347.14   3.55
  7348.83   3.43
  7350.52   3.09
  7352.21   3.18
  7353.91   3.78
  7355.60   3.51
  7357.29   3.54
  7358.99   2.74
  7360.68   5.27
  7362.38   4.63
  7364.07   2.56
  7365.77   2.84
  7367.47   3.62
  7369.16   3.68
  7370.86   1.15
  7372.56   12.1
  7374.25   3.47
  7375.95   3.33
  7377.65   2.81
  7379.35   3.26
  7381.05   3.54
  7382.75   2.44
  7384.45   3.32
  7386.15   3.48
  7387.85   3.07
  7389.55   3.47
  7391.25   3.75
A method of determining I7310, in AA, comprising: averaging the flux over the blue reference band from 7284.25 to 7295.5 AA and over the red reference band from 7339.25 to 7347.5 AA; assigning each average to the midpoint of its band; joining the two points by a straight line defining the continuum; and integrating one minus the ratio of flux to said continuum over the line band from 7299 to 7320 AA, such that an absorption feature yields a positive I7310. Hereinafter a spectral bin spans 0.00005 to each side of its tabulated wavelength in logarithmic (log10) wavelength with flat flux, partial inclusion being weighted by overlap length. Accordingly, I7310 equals 3.7 AA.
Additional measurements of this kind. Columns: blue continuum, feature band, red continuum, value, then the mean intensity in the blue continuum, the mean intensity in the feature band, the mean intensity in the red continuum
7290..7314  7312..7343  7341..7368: 2.9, 3.66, 3.51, 4.14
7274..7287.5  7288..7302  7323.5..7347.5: 2.9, 4.99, 3.79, 4.12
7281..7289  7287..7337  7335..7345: 8.2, 4.02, 3.77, 5.05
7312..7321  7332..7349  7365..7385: -2.2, 4.23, 4.58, 3.81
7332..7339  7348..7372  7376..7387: -0.6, 3.62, 3.46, 3.15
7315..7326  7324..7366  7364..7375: 3.8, 4.17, 3.87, 4.33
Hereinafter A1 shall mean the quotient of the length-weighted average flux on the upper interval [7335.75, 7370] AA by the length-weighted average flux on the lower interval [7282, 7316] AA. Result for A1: 1.08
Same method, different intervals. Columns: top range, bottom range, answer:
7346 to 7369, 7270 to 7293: 0.78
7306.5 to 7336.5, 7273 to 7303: 0.88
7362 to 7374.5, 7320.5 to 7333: 1.21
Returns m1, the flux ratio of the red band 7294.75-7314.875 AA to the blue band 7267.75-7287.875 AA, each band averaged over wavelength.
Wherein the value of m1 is 0.80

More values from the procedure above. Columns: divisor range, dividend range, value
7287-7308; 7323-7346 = 1.07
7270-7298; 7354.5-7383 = 0.88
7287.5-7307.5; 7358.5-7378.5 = 1.05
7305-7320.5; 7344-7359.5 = 0.96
